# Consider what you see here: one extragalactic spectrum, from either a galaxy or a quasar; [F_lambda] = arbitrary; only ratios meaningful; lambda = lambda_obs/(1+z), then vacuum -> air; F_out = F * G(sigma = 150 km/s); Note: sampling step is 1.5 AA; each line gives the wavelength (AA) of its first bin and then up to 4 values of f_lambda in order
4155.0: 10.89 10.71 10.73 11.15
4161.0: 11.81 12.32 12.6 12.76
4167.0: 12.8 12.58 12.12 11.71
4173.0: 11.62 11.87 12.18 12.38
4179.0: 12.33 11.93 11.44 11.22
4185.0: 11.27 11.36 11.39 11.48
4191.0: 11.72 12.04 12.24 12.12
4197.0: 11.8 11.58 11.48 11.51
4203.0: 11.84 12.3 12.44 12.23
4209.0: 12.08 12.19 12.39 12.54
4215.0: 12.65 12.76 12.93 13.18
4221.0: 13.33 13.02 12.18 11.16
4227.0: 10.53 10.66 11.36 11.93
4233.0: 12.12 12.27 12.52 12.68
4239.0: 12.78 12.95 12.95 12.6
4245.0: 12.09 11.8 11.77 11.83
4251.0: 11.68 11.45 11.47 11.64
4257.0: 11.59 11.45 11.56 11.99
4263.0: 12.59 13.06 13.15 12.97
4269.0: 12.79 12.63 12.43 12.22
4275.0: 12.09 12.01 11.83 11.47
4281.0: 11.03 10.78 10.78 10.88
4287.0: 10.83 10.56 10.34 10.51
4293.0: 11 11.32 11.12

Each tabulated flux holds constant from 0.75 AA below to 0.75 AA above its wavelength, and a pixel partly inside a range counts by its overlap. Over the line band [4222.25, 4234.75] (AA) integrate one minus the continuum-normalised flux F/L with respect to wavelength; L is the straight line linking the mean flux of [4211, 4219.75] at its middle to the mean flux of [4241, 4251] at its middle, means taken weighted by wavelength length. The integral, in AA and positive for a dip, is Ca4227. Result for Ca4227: 0.9 AA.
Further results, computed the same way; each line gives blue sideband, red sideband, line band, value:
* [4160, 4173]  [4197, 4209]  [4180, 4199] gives 0.6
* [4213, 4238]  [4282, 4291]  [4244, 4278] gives -2.4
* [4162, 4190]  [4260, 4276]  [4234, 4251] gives 0.0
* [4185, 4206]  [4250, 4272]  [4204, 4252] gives -1.2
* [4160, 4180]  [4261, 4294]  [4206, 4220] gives -0.6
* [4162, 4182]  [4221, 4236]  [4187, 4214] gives 0.1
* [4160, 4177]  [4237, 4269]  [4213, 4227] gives -0.4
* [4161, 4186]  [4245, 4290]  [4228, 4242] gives -0.4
